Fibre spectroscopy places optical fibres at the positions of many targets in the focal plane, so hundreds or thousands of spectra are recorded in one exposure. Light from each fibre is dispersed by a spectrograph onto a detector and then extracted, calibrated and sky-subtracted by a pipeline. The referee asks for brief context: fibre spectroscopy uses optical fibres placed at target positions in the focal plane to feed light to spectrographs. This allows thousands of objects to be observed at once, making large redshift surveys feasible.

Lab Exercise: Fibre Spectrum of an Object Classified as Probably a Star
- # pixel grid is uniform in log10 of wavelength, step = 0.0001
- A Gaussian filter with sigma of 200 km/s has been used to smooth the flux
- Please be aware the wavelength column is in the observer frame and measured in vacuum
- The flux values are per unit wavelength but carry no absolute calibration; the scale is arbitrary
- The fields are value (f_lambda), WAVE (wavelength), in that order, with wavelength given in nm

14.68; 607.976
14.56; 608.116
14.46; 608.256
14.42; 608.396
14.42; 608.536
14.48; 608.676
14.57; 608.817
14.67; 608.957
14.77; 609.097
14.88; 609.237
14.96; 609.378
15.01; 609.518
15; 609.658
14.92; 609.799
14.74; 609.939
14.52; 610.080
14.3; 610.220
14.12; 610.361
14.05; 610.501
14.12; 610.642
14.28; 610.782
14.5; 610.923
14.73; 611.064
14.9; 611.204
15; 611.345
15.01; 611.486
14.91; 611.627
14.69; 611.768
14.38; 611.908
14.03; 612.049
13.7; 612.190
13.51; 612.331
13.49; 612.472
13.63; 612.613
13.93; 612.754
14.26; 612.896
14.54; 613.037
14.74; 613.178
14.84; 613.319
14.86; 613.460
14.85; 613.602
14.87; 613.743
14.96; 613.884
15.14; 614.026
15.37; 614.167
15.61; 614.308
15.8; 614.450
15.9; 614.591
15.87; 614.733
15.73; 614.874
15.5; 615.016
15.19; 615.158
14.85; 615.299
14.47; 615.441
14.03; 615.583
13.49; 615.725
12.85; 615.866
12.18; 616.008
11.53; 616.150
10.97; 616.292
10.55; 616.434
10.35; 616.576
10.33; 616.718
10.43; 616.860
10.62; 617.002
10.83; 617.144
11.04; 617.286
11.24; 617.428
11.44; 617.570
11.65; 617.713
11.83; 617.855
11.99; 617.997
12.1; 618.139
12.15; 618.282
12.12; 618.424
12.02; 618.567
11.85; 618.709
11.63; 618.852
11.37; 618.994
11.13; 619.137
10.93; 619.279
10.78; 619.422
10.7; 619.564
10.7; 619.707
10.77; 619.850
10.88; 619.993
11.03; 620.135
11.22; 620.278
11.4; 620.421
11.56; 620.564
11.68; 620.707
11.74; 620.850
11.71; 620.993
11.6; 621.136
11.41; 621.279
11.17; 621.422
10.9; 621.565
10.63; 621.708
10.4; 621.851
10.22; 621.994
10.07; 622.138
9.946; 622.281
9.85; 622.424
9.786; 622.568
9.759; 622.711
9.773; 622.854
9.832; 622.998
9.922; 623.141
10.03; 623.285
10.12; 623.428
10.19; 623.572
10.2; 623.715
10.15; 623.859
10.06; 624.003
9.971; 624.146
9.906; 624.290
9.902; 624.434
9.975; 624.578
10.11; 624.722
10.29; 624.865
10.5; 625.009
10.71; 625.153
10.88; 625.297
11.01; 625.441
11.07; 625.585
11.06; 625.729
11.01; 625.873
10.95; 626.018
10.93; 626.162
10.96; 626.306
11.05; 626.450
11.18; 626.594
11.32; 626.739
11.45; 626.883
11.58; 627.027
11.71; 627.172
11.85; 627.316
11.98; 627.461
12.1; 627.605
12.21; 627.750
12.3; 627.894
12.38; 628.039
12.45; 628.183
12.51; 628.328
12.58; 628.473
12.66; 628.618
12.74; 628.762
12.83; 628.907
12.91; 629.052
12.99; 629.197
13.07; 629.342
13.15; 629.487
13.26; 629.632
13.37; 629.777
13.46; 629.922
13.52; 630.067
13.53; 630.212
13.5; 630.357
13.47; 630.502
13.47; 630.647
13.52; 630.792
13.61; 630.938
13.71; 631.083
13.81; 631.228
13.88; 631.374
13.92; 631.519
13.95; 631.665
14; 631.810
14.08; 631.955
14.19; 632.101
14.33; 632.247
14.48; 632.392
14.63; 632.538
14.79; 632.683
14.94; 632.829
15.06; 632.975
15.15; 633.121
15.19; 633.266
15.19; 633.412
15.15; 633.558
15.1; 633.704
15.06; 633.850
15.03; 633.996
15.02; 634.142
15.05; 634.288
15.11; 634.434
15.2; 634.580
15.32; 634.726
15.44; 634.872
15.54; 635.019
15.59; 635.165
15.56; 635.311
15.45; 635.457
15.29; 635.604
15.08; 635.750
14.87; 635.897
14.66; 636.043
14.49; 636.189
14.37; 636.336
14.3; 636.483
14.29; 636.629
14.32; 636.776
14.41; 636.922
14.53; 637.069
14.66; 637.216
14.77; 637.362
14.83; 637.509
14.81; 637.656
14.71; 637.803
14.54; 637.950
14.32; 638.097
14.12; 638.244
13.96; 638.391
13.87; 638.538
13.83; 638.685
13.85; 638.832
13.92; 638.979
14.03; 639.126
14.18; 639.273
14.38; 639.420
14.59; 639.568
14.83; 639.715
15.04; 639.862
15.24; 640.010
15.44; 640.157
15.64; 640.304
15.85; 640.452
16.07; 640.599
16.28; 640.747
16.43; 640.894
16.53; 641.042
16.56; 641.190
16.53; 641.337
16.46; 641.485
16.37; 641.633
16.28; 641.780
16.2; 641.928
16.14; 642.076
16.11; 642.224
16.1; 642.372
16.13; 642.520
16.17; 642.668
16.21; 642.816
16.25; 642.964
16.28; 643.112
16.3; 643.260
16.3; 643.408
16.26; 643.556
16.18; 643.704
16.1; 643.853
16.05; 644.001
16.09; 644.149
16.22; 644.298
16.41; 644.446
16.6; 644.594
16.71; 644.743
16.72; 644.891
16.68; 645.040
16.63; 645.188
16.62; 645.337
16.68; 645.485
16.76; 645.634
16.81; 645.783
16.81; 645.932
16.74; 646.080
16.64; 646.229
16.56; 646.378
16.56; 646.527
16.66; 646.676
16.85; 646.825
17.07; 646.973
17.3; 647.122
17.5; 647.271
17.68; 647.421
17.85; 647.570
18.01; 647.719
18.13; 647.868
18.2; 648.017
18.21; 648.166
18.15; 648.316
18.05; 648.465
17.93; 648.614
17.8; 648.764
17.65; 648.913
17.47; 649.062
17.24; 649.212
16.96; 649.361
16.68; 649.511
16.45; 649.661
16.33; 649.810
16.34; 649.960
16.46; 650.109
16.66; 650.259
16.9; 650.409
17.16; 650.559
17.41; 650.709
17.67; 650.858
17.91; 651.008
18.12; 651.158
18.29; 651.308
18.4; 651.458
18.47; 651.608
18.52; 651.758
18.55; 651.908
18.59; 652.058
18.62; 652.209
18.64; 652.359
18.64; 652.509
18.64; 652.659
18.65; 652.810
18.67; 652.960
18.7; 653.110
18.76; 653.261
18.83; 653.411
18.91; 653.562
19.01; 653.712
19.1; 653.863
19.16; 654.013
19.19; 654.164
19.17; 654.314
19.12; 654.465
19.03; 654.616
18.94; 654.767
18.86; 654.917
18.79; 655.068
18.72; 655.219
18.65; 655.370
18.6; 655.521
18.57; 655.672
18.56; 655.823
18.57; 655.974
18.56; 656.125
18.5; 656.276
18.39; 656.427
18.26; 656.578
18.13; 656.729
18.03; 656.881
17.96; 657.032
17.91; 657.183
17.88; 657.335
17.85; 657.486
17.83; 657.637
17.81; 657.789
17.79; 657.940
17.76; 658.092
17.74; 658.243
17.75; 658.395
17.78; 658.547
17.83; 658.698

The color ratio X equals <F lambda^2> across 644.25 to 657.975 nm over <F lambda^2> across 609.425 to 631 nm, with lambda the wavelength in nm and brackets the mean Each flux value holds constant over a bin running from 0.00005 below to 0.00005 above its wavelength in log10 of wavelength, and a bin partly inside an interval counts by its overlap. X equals 1.59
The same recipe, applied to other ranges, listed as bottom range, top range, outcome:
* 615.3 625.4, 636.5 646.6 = 1.52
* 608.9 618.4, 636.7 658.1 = 1.37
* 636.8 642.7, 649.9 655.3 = 1.26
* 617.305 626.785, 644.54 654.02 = 1.77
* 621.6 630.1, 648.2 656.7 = 1.76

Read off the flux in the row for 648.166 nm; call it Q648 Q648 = 18.21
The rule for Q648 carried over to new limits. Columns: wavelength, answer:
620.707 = 11.68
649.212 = 17.24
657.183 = 17.91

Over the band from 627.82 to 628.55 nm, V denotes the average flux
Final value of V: 12.4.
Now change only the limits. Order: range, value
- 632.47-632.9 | 14.8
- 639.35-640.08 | 14.8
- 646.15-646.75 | 16.6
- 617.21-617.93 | 11.4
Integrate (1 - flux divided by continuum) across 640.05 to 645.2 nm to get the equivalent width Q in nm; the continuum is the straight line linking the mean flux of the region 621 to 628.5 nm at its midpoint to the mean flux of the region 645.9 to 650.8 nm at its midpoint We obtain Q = -0.19 nm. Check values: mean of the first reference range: 10.8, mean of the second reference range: 17.2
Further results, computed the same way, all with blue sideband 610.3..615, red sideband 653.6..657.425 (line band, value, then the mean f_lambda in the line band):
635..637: 0.235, 14.9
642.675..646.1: 0.226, 16.4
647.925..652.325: 0.120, 17.6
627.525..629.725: 0.474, 12.7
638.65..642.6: 0.395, 15.5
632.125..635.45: 0.310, 15.1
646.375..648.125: 0.045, 17.4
